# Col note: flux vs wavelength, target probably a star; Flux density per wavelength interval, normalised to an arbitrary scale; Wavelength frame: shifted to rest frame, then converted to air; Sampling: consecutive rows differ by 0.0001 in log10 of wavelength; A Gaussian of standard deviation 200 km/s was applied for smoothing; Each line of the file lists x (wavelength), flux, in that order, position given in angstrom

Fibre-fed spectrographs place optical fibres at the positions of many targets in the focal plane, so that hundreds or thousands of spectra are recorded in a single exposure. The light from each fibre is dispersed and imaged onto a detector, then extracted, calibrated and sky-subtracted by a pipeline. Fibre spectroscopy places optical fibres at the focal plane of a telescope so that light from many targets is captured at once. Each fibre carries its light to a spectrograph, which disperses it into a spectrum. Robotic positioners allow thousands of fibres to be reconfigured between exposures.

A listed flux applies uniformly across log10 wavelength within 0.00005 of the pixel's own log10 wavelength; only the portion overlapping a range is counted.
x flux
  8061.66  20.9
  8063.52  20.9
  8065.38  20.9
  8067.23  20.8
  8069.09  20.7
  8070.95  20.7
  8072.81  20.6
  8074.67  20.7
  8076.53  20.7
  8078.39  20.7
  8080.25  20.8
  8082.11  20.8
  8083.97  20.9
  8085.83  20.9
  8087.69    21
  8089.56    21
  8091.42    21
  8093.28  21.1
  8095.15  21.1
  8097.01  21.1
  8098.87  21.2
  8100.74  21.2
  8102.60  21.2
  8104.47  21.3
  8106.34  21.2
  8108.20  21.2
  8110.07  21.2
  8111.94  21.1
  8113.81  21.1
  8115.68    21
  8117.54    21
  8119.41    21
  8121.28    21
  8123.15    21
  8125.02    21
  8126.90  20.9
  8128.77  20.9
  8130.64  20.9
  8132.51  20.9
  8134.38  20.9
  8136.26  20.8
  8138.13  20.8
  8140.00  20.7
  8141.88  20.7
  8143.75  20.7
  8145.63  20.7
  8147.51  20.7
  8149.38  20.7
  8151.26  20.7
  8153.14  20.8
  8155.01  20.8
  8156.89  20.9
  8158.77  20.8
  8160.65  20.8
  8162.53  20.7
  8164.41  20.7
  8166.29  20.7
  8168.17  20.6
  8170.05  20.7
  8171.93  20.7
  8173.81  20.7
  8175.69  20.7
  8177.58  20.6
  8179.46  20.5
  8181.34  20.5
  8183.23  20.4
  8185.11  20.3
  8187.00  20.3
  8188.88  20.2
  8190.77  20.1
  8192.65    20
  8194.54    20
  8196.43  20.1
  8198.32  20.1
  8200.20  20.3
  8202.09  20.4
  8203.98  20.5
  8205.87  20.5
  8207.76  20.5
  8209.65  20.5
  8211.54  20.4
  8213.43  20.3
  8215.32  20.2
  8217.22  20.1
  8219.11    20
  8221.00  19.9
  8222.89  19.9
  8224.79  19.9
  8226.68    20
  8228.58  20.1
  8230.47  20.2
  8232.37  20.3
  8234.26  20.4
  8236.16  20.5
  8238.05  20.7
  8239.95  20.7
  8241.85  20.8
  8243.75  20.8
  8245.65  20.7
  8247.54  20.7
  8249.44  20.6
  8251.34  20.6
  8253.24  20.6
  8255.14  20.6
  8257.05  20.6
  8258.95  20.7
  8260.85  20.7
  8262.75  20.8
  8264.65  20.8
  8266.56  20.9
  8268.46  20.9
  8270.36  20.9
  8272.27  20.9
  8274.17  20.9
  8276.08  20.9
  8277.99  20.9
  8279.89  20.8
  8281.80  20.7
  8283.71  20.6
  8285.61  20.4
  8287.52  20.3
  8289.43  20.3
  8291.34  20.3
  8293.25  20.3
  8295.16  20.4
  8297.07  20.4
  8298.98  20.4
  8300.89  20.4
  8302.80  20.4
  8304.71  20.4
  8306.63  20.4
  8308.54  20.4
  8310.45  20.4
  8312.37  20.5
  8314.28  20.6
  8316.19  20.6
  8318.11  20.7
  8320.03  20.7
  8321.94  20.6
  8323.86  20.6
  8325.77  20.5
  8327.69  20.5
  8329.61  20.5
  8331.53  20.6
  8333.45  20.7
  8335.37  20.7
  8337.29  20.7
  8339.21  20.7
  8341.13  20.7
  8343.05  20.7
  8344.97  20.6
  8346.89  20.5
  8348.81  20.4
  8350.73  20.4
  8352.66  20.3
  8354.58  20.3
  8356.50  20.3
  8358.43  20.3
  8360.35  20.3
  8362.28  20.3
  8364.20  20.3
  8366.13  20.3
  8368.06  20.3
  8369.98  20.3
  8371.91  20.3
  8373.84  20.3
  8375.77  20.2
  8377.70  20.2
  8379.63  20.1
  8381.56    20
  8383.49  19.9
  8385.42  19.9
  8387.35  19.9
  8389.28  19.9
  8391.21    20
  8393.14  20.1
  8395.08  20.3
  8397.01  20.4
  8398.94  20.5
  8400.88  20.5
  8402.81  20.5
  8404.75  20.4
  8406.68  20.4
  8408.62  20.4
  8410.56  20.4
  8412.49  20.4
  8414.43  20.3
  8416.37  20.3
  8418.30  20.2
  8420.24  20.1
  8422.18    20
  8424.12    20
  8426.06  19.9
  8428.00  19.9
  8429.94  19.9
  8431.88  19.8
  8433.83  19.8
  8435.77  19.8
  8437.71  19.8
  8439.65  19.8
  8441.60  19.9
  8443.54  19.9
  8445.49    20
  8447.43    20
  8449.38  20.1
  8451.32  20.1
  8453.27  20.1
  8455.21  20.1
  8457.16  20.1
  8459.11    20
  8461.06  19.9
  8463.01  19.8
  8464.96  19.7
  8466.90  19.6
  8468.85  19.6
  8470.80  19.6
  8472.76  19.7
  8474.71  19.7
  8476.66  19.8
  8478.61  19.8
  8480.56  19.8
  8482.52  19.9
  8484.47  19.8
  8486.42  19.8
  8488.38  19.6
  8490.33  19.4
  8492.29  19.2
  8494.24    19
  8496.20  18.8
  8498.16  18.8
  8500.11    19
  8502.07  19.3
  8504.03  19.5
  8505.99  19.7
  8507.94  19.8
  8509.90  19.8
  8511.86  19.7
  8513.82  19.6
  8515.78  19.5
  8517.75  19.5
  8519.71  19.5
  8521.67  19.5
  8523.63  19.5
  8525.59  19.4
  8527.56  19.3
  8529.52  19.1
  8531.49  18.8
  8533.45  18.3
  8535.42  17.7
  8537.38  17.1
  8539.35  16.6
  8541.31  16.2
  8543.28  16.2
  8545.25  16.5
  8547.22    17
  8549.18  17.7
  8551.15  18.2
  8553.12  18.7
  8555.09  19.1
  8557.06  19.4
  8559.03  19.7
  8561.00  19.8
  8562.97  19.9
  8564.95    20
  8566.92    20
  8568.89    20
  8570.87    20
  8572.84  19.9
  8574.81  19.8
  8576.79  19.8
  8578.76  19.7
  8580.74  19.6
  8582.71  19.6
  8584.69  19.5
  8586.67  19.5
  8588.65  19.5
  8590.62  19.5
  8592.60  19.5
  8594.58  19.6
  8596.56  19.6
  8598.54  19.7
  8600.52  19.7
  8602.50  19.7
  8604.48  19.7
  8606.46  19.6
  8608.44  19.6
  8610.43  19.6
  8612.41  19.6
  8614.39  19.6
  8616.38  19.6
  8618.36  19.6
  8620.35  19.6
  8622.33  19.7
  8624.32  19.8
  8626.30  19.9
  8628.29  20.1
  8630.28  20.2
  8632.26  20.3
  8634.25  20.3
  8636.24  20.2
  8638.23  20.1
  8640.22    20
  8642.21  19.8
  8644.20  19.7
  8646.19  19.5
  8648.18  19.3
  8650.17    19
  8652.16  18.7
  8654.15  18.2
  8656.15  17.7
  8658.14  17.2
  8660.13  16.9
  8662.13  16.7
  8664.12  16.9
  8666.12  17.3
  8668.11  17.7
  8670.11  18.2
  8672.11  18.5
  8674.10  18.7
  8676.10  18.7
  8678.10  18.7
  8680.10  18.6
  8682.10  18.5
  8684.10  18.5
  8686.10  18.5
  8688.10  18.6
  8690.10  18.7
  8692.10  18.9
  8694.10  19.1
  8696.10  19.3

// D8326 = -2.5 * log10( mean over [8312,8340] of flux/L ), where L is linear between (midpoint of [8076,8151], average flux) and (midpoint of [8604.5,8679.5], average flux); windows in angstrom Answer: -0.02 mag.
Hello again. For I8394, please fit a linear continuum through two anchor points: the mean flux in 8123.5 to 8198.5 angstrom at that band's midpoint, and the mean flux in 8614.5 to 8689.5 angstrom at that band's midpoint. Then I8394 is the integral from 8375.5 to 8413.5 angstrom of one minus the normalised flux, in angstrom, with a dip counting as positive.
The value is -0.8 angstrom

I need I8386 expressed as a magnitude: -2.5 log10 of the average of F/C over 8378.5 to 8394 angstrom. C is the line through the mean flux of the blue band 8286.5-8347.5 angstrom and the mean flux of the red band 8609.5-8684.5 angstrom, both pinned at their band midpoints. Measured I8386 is 0.01 mag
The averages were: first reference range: 20.5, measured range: 20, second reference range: 19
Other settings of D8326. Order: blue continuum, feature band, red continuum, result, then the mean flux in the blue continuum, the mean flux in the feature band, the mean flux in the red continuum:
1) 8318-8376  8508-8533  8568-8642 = 0.03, 20.5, 19.4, 19.8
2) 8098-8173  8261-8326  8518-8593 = -0.02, 20.9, 20.6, 18.9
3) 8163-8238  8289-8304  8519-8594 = -0.02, 20.3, 20.4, 18.9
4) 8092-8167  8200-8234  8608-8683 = 0.02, 20.9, 20.2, 19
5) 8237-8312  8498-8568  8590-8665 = 0.05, 20.6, 18.8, 19.3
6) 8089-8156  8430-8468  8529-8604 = -0.02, 21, 19.9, 19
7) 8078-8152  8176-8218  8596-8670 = 0.02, 21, 20.3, 19.2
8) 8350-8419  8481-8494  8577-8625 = 0.02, 20.3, 19.6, 19.6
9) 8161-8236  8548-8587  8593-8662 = 0.00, 20.3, 19.5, 19.4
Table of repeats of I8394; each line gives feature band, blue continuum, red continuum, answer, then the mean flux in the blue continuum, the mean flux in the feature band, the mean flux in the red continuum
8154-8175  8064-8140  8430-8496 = 0.02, 21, 20.7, 19.8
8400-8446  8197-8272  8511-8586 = -1.30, 20.5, 20.1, 18.9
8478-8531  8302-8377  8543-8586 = 0.11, 20.5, 19.5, 19.1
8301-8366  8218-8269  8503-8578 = -1.54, 20.5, 20.5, 18.9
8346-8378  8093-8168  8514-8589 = -0.79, 20.9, 20.3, 18.9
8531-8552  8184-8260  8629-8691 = 2.08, 20.4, 17.3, 18.7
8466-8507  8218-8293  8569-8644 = 1.09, 20.5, 19.5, 19.8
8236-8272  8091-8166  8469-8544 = -0.71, 20.9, 20.7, 19.1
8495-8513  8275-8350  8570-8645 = 0.59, 20.5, 19.4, 19.8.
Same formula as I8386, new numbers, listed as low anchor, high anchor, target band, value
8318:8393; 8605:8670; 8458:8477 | 0.01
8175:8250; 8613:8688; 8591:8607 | -0.03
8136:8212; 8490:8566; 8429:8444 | -0.03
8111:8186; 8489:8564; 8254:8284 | -0.03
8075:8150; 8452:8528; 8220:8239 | 0.02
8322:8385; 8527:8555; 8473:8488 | -0.07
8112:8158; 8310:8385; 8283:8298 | 0.01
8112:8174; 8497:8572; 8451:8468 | -0.04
